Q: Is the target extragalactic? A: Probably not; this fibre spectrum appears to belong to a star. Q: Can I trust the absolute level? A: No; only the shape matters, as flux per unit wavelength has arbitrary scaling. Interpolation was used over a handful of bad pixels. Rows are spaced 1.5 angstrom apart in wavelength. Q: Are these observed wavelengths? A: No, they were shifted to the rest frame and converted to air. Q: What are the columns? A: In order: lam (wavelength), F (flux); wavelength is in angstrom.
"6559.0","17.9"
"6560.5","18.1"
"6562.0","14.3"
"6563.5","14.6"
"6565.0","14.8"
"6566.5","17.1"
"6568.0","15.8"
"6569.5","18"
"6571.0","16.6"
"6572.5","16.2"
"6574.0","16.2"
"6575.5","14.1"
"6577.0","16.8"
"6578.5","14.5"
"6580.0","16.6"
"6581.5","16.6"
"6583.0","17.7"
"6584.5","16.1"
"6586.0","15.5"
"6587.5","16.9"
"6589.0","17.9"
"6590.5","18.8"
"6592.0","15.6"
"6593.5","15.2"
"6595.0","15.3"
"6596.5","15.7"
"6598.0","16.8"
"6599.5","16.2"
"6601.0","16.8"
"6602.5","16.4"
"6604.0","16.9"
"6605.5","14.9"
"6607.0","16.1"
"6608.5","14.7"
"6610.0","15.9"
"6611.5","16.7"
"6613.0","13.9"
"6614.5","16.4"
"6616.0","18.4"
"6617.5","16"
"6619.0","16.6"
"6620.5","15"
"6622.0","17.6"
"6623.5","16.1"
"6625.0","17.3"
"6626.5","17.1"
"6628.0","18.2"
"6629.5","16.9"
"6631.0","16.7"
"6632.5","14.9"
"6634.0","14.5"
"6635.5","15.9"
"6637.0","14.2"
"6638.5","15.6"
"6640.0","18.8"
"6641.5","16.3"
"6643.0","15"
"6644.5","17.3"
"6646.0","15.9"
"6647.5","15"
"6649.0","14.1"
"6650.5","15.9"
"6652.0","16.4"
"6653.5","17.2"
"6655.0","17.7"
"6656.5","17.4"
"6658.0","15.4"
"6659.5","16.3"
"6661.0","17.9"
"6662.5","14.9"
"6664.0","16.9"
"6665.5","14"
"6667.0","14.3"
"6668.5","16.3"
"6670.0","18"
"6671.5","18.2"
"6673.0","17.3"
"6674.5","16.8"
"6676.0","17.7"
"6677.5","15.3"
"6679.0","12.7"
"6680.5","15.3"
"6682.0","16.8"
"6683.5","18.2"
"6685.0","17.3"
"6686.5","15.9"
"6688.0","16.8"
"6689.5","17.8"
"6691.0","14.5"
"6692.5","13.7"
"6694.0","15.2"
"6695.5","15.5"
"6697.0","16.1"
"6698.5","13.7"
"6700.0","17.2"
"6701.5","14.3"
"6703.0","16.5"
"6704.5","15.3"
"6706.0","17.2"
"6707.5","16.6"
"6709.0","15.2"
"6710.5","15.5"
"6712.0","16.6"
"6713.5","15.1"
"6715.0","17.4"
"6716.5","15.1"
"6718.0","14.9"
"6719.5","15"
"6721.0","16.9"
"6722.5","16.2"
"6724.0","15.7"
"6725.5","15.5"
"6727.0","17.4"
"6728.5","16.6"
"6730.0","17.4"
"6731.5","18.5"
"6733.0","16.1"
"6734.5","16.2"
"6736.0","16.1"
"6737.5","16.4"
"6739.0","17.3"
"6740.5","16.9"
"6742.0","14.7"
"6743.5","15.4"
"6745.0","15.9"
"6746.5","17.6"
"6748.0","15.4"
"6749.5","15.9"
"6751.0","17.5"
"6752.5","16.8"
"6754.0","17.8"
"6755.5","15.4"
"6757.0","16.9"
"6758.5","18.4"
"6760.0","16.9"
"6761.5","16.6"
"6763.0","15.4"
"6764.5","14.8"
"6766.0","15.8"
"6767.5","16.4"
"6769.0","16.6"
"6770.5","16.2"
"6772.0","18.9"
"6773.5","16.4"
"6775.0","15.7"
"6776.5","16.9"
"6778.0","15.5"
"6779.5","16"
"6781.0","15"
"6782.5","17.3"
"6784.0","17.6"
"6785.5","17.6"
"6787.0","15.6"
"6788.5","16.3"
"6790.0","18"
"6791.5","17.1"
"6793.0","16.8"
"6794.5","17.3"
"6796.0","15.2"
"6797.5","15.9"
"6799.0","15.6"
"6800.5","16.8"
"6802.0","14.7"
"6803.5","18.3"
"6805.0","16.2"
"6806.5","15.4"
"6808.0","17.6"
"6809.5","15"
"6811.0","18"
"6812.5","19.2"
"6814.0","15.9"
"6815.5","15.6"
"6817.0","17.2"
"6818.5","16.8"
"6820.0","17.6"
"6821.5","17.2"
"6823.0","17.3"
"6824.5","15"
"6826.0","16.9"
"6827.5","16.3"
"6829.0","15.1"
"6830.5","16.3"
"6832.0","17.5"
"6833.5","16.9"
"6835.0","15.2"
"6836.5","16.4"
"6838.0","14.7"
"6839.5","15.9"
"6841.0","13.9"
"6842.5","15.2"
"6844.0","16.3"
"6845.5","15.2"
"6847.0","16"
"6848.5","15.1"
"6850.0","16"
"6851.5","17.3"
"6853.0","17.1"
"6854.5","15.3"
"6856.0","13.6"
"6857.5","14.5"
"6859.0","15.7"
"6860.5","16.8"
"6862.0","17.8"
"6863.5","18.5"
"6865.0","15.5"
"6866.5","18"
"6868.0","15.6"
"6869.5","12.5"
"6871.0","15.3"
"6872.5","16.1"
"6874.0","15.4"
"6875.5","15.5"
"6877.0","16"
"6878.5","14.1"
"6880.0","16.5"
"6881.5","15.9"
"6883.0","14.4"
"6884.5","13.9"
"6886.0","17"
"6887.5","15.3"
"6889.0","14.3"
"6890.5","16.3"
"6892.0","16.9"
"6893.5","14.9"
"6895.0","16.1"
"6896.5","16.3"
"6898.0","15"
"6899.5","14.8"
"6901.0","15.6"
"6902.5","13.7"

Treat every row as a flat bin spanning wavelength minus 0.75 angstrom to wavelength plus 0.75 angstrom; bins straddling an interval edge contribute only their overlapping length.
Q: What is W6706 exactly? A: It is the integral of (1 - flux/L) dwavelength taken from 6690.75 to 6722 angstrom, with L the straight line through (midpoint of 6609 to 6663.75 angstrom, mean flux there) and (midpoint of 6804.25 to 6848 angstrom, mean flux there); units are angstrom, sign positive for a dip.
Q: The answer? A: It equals 1.2 angstrom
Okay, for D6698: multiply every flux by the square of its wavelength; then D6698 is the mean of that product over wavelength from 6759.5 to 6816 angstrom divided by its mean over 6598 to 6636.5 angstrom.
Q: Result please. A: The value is 1.07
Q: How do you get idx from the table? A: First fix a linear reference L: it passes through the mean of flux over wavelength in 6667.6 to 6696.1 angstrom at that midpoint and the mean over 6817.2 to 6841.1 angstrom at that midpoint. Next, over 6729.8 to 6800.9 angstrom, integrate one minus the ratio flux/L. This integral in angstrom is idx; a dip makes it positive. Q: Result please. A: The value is -1.0 angstrom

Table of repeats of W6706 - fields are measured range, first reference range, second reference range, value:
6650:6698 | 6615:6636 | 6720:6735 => 1.0 angstrom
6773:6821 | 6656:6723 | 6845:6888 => -2.2 angstrom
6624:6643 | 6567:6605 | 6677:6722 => -0.2 angstrom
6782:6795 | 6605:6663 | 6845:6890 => -1.0 angstrom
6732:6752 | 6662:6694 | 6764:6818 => 0.1 angstrom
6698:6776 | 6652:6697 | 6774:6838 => 0.4 angstrom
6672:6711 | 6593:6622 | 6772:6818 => 0.8 angstrom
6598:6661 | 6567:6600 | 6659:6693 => 0.2 angstrom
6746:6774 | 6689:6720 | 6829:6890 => -1.7 angstrom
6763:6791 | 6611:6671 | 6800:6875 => -0.5 angstrom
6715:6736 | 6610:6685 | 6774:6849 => 0.0 angstrom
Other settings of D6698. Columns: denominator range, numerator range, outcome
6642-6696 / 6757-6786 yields 1.06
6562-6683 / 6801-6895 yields 1.06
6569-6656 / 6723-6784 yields 1.06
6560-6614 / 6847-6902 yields 1.06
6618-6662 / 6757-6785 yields 1.05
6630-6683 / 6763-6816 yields 1.07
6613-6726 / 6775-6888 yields 1.05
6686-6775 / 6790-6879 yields 1.03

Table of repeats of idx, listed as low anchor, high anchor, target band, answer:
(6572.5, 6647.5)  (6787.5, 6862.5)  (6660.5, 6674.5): -0.16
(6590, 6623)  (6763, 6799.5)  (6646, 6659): 0.08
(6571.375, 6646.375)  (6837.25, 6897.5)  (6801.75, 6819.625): -1.07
